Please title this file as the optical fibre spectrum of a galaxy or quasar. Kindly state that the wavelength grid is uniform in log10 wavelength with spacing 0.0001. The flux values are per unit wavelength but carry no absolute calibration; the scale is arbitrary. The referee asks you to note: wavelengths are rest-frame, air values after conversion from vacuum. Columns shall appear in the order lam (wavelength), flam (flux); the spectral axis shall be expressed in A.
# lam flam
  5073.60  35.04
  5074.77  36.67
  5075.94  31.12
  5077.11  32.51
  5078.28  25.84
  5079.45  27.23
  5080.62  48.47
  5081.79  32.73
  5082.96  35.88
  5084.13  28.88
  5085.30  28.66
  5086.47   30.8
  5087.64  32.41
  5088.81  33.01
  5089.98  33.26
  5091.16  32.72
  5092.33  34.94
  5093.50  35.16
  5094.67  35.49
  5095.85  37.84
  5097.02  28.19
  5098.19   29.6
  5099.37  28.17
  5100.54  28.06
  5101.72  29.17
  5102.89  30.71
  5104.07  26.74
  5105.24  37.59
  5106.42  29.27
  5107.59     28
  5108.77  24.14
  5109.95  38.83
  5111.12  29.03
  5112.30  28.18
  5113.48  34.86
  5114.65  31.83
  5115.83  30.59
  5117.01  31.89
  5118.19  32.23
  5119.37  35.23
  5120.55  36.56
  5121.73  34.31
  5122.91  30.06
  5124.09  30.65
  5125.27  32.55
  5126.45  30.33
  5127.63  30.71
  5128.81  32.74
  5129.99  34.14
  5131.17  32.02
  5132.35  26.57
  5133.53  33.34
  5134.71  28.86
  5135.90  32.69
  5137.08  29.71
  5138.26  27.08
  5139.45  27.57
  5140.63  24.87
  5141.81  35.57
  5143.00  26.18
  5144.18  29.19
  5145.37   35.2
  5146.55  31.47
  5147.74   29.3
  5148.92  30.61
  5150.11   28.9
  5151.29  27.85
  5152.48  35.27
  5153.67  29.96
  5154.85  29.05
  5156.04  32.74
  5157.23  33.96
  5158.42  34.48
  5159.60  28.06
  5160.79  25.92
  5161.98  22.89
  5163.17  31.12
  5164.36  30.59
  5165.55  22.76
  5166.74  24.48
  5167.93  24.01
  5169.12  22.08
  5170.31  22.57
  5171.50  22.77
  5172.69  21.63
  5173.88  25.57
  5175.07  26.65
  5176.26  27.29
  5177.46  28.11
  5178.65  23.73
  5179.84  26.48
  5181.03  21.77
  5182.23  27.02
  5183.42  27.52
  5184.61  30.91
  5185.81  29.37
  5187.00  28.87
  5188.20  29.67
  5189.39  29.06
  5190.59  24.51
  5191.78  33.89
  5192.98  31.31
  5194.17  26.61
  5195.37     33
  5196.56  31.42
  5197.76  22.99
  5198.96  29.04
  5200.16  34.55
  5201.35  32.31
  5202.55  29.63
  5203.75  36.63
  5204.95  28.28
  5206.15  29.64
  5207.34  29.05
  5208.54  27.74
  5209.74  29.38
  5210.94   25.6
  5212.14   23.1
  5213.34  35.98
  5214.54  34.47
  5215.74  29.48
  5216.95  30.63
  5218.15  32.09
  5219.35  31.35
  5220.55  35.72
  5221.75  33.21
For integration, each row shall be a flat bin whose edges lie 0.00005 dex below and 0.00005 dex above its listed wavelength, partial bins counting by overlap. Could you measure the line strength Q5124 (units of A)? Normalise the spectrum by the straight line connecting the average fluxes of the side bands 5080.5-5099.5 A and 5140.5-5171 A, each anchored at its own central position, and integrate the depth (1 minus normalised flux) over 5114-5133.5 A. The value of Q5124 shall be -0.7 A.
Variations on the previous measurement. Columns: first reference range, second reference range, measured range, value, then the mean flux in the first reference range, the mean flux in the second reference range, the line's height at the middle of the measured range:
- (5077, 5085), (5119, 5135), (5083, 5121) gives 1.0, 33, 32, 32.5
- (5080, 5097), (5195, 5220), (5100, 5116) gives 1.4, 34.1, 30.3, 33.5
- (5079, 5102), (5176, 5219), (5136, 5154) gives 0.5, 32.6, 29.2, 30.9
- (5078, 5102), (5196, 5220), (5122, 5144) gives 0.8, 32.3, 30.2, 31.5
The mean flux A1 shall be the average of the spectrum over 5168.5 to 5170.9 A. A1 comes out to 22.3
